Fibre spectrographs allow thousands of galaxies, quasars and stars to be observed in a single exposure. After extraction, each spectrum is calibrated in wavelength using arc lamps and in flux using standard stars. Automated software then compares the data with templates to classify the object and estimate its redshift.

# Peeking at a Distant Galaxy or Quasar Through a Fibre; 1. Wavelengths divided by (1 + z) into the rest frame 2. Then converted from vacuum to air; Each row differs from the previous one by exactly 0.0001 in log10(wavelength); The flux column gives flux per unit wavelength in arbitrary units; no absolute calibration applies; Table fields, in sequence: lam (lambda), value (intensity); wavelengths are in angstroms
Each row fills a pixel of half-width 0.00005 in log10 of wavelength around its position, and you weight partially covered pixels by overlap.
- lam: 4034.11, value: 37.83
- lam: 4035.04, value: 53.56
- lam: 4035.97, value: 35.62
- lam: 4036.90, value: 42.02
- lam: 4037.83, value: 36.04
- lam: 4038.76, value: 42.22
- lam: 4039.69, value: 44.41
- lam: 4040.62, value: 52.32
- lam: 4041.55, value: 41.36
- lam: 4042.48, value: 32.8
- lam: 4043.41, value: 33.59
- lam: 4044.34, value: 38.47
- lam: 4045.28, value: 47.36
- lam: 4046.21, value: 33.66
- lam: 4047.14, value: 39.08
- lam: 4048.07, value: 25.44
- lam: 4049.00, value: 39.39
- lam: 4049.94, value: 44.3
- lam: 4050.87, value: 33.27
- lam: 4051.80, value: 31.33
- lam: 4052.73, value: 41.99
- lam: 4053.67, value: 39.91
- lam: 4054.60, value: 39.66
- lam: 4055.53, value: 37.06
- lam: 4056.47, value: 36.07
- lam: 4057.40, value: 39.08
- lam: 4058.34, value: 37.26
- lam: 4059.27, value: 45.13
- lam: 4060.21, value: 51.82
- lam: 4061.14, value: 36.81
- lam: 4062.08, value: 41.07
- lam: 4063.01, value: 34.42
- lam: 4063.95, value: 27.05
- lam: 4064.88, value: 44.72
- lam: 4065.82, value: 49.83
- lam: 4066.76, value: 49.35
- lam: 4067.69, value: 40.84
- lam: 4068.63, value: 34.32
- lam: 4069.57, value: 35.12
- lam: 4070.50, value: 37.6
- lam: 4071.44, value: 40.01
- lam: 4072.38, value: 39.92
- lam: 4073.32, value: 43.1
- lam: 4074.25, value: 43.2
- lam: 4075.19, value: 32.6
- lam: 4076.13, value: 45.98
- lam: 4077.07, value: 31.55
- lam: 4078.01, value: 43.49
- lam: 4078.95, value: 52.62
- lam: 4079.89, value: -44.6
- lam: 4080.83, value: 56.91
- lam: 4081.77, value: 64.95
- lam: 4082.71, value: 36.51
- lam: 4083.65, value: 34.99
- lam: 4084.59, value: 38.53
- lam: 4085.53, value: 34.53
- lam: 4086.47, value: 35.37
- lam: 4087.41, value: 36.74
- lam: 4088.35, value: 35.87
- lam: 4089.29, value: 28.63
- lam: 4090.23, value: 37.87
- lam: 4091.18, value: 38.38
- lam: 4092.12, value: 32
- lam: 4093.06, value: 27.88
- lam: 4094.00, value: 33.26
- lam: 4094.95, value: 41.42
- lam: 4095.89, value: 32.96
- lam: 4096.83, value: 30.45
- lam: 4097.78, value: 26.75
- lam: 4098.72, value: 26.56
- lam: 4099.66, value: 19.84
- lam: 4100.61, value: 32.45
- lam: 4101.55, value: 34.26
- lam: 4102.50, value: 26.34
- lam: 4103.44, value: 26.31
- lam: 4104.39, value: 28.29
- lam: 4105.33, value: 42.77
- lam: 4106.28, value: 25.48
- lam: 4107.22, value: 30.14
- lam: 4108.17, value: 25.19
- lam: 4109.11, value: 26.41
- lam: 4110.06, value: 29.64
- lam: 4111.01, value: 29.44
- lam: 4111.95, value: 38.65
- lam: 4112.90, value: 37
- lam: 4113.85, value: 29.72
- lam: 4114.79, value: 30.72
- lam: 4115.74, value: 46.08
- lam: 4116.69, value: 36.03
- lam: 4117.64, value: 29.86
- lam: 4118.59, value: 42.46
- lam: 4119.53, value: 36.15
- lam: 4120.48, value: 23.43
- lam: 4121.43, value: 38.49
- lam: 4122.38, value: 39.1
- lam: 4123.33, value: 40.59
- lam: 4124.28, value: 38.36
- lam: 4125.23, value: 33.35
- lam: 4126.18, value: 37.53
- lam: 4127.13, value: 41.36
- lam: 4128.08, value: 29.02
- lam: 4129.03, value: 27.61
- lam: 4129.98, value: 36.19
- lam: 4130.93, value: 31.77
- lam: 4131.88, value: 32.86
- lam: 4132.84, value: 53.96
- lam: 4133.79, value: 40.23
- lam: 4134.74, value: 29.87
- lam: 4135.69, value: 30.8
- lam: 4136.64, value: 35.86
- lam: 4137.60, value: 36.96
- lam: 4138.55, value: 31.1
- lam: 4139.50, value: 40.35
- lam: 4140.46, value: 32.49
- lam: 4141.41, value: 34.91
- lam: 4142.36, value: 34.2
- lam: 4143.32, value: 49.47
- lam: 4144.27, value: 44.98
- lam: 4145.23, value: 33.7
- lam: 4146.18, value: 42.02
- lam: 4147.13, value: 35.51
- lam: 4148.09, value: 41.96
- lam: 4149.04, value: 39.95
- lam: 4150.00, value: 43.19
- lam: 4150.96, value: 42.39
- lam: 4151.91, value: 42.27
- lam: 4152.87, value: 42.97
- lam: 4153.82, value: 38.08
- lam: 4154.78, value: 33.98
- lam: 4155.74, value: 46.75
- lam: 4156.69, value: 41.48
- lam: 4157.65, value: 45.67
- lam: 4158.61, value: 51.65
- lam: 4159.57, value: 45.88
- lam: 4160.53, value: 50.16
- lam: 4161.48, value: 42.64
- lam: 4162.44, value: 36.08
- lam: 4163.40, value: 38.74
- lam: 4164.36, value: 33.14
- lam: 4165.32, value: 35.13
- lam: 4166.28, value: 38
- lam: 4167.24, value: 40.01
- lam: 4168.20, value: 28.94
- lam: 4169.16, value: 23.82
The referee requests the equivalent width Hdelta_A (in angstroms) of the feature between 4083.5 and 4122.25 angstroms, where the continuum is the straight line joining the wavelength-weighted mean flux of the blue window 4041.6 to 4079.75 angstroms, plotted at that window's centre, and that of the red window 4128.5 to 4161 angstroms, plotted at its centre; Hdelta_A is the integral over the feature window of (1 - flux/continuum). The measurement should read 6.3 angstroms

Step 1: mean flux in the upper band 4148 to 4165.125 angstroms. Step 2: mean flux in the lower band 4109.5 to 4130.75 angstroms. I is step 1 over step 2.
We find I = 1.2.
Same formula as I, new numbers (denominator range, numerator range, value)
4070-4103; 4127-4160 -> 1.13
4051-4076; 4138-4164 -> 1.03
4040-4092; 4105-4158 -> 0.96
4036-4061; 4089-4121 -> 0.81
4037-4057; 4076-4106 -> 0.86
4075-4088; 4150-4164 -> 1.19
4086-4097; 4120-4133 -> 1.03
